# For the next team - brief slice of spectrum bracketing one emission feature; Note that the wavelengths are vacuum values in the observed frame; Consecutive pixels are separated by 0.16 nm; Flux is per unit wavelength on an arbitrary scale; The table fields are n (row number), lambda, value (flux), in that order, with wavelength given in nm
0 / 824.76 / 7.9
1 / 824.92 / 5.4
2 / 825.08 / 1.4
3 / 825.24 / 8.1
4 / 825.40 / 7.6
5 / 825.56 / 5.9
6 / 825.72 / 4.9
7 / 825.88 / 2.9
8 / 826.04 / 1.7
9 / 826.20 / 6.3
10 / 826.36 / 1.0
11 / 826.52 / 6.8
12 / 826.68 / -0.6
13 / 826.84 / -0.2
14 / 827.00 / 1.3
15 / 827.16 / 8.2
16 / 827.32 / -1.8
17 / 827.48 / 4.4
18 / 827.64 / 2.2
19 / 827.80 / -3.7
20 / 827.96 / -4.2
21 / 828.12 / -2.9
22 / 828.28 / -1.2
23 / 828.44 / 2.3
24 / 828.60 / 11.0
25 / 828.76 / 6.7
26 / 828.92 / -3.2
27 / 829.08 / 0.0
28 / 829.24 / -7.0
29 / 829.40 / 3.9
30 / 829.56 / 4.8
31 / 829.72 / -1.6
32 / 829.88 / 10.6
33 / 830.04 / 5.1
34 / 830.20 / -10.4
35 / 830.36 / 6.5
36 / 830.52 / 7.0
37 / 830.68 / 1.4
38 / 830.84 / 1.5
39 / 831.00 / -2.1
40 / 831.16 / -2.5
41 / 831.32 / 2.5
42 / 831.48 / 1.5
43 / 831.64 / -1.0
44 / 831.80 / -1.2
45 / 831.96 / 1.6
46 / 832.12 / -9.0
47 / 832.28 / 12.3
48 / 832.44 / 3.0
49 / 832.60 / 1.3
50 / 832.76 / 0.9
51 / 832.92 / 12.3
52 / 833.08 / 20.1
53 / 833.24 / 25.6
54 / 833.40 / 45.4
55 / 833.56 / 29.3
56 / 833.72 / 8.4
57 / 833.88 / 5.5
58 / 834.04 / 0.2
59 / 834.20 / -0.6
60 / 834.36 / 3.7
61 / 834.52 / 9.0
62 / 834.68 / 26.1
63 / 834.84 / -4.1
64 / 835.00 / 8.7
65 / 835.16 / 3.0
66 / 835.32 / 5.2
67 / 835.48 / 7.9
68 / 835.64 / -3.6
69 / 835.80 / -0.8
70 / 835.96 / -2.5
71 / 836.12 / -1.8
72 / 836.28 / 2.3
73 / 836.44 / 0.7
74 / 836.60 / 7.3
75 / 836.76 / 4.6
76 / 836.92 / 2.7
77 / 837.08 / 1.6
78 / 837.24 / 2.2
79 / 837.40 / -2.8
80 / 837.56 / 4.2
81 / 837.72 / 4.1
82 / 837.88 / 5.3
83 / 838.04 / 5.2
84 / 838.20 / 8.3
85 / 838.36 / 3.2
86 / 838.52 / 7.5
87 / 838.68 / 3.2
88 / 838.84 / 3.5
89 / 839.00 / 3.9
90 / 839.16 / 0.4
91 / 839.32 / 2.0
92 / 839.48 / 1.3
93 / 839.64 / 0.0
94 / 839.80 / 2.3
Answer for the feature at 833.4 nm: Hgamma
